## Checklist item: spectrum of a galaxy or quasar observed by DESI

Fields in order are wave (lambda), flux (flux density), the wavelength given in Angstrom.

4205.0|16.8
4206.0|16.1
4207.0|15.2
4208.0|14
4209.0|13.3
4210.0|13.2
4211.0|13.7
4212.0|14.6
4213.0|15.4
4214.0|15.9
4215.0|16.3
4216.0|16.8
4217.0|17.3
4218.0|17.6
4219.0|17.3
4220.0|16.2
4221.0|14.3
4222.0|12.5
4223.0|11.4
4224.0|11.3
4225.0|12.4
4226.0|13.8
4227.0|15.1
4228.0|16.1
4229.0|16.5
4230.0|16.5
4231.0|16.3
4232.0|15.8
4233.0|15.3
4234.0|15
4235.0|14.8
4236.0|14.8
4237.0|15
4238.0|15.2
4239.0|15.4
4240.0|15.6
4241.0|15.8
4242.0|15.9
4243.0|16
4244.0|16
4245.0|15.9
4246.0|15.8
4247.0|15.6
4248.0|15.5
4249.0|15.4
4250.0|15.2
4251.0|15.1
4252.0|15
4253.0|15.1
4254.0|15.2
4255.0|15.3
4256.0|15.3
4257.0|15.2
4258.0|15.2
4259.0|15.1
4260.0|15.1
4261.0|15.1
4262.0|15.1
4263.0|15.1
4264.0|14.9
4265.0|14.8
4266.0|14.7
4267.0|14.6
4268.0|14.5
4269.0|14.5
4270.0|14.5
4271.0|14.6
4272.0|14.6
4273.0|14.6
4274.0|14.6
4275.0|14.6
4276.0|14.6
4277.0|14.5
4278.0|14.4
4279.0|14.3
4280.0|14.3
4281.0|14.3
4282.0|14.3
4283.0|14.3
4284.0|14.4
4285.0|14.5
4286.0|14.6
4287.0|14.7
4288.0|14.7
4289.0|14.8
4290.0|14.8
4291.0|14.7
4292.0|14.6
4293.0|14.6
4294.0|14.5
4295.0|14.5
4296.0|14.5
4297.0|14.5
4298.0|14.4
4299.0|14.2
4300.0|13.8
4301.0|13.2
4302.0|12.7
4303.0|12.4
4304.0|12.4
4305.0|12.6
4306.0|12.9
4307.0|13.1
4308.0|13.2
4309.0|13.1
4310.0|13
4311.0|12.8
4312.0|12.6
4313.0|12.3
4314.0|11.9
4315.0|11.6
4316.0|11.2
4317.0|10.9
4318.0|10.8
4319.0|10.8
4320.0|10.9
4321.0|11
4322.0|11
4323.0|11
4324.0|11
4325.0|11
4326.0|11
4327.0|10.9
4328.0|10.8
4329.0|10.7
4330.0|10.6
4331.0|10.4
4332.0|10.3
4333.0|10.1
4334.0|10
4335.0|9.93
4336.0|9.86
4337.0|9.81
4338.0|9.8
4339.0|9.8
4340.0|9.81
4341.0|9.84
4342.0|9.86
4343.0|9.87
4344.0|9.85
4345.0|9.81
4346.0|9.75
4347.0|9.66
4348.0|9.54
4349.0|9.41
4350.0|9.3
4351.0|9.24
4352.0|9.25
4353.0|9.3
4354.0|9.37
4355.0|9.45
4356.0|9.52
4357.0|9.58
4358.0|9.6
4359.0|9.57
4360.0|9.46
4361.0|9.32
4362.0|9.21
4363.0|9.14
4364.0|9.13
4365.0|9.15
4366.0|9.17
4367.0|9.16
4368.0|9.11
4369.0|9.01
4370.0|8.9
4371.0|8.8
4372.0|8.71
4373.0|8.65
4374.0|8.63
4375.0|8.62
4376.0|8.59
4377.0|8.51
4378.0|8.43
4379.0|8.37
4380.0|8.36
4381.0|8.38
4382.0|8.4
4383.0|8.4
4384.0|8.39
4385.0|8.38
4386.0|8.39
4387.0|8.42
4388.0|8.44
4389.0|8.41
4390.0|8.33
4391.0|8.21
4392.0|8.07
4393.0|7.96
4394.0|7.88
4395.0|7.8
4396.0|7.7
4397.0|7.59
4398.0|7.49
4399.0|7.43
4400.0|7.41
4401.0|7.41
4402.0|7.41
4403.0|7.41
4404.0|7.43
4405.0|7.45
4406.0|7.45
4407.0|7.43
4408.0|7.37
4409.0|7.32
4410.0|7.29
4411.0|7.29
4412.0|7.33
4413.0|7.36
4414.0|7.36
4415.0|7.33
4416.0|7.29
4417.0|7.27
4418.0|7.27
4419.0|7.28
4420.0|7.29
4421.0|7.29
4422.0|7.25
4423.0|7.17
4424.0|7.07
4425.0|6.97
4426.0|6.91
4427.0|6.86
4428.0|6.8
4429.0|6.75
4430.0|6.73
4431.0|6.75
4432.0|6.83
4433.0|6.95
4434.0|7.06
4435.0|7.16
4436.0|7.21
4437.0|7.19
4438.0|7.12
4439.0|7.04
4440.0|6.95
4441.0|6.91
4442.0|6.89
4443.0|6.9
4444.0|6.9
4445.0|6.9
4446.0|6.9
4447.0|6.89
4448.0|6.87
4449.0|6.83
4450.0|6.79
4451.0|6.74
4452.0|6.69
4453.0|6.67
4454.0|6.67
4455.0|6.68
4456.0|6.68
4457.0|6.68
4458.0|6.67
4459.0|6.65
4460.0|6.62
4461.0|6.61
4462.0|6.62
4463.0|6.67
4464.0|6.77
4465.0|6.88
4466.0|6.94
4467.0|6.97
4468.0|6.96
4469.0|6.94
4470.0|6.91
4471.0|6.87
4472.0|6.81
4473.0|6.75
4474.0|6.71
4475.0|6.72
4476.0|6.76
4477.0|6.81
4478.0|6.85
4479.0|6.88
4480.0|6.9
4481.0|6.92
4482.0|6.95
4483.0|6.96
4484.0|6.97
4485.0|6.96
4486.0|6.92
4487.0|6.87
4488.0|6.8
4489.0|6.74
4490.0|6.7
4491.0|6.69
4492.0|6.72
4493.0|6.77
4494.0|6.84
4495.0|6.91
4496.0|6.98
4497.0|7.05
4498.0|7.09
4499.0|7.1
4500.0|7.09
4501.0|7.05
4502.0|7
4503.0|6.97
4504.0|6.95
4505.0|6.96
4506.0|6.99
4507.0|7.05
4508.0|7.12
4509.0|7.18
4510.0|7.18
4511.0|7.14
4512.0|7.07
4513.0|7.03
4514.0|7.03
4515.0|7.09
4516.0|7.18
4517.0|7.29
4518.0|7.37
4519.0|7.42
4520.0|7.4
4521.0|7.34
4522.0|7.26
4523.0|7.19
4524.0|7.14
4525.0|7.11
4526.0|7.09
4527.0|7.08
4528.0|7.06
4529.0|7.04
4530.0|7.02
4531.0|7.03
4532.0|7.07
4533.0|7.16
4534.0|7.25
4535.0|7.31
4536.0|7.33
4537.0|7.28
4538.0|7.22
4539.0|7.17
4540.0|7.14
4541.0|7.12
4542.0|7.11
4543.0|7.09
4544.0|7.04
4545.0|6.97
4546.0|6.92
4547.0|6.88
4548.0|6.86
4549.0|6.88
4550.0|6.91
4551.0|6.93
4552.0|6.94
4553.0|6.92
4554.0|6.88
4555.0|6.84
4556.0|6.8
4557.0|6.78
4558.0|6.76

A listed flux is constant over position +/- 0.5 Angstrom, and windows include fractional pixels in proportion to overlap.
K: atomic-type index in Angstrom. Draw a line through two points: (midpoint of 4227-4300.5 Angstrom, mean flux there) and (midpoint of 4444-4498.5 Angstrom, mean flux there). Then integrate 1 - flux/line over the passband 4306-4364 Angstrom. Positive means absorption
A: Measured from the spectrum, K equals 8.3 Angstrom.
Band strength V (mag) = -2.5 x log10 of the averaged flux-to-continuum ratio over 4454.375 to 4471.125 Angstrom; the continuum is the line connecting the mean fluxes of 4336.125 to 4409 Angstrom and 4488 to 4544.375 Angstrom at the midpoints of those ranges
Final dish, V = 0.14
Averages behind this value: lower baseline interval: 8.72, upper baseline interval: 7.08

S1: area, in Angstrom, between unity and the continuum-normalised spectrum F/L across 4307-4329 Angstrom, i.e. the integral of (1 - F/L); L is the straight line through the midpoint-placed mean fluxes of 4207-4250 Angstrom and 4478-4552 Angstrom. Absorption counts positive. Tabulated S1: 1.84 Angstrom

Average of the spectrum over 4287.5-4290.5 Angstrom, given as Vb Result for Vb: 14.8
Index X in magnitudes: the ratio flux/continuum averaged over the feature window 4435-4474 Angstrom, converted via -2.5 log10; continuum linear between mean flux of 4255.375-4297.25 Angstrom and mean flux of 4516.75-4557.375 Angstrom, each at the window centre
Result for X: 0.35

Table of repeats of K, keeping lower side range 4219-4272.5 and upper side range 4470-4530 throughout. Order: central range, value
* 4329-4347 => 3.17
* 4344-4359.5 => 2.89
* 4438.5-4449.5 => 2.33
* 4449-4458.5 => 1.97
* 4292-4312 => -0.37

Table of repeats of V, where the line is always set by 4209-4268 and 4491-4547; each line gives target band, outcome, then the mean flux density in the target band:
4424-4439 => 0.35 mag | 6.96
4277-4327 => 0.02 mag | 13.1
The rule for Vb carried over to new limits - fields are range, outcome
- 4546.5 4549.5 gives 6.87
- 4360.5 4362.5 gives 9.27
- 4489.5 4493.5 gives 6.72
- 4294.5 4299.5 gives 14.4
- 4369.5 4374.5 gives 8.74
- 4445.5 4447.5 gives 6.89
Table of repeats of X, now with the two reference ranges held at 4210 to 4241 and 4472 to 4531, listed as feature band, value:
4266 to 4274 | -0.06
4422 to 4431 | 0.31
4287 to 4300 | -0.11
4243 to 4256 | -0.07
